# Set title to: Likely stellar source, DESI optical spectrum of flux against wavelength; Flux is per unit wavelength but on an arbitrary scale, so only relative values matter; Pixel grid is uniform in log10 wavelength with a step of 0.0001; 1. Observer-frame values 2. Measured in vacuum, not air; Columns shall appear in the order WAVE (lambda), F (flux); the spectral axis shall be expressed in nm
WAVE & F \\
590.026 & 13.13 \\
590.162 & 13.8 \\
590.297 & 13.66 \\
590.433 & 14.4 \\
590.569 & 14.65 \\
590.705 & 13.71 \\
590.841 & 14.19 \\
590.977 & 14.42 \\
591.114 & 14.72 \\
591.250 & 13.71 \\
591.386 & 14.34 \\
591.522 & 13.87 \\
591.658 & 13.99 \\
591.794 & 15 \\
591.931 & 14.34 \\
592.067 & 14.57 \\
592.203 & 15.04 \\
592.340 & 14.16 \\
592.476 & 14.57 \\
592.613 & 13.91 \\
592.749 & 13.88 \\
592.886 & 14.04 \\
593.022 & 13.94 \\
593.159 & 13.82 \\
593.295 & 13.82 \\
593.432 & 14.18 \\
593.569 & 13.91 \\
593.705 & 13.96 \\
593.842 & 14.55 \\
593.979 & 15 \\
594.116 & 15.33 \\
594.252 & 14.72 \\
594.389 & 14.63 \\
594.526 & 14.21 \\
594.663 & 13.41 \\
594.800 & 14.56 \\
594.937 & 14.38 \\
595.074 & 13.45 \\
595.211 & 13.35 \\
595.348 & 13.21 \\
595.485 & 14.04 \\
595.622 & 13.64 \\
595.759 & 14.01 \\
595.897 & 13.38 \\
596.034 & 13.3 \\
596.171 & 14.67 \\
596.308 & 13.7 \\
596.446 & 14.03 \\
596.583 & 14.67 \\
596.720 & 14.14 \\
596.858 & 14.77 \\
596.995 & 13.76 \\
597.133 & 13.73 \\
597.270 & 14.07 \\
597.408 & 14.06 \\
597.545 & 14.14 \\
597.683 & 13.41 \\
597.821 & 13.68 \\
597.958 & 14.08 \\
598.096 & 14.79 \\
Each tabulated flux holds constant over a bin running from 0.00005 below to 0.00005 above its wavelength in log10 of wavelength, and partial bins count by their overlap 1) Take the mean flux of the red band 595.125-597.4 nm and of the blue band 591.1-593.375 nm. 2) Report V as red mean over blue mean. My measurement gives 1.0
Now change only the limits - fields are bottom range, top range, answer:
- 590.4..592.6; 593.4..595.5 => 0.99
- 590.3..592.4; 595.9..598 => 0.98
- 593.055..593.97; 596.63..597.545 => 1.00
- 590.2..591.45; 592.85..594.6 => 1.01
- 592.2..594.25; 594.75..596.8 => 0.97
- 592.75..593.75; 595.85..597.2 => 1.01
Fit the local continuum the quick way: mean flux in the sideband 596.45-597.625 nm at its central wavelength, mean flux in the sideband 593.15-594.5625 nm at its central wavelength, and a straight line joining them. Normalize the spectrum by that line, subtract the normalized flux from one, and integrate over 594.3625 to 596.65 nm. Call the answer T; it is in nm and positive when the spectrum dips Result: 0.06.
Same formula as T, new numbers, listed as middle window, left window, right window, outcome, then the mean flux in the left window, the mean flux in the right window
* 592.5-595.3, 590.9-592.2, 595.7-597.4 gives 0.01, 14.4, 14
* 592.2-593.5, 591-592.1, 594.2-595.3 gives 0.01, 14.3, 14.1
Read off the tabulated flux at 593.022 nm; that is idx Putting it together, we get 13.94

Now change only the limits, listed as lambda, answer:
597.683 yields 13.41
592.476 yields 14.57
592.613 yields 13.91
